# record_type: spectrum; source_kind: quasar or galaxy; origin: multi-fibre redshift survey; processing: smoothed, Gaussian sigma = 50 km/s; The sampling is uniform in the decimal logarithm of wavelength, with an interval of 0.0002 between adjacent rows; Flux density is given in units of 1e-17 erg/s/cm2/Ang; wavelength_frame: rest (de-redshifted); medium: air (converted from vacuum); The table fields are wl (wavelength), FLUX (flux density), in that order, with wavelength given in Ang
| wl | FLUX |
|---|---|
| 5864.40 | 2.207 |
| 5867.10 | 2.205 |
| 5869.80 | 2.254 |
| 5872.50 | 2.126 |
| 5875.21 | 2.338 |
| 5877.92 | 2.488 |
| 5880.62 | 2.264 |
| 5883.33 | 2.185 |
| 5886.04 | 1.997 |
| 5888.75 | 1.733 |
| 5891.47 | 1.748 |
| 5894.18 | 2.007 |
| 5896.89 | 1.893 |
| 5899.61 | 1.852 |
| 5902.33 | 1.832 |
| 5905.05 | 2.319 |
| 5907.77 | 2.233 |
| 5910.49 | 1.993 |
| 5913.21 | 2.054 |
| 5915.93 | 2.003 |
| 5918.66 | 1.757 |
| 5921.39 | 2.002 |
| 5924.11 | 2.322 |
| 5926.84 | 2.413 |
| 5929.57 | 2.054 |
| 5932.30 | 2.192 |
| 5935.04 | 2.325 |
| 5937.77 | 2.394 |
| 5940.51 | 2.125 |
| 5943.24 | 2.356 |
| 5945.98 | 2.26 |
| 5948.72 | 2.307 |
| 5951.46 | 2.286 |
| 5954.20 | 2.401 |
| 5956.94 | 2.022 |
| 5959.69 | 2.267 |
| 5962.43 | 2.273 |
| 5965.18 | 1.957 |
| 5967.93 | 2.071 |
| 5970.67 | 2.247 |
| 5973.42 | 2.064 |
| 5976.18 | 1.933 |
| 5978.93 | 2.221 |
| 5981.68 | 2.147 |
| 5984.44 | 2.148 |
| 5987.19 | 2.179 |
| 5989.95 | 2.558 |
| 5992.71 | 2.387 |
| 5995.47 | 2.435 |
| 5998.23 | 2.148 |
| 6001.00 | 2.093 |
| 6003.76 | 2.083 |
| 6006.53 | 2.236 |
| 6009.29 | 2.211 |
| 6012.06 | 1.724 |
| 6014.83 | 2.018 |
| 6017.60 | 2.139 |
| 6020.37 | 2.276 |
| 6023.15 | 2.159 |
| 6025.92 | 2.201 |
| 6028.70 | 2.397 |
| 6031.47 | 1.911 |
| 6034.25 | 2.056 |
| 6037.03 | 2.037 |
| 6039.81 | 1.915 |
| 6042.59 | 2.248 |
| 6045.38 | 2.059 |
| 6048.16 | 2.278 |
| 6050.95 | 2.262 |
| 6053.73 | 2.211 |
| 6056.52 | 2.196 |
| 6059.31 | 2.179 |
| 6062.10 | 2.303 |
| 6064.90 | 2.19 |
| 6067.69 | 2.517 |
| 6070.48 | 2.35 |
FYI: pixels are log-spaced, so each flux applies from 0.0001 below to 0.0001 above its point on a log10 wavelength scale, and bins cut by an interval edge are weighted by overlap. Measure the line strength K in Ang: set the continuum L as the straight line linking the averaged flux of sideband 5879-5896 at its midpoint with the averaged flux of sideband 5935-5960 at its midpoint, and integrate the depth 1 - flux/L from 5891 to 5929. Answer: 1.1 Ang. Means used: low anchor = 2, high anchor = 2.27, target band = 2.04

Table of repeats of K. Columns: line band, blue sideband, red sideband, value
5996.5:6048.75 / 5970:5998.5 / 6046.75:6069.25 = 3.1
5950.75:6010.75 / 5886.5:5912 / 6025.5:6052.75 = -3.9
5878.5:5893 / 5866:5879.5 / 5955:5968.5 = 1.6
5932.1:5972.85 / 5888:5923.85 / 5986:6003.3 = -1.8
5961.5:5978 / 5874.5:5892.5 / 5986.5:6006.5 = 1.0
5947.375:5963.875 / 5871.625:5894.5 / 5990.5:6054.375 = -1.0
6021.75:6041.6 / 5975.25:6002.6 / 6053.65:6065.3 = 1.1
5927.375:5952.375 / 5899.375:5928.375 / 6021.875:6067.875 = -1.9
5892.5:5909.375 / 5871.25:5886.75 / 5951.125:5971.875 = 1.6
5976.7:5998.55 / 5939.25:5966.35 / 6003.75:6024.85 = -1.1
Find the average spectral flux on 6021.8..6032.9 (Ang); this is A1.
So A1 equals 2.17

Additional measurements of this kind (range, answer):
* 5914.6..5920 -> 1.88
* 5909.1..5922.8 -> 1.96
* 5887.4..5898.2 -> 1.85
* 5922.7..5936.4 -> 2.26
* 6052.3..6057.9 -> 2.21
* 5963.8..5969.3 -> 2.01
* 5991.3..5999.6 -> 2.32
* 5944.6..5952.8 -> 2.28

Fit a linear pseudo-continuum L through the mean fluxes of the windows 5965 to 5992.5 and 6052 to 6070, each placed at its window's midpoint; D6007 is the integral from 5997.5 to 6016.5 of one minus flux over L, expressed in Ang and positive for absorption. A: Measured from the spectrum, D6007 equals 1.15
